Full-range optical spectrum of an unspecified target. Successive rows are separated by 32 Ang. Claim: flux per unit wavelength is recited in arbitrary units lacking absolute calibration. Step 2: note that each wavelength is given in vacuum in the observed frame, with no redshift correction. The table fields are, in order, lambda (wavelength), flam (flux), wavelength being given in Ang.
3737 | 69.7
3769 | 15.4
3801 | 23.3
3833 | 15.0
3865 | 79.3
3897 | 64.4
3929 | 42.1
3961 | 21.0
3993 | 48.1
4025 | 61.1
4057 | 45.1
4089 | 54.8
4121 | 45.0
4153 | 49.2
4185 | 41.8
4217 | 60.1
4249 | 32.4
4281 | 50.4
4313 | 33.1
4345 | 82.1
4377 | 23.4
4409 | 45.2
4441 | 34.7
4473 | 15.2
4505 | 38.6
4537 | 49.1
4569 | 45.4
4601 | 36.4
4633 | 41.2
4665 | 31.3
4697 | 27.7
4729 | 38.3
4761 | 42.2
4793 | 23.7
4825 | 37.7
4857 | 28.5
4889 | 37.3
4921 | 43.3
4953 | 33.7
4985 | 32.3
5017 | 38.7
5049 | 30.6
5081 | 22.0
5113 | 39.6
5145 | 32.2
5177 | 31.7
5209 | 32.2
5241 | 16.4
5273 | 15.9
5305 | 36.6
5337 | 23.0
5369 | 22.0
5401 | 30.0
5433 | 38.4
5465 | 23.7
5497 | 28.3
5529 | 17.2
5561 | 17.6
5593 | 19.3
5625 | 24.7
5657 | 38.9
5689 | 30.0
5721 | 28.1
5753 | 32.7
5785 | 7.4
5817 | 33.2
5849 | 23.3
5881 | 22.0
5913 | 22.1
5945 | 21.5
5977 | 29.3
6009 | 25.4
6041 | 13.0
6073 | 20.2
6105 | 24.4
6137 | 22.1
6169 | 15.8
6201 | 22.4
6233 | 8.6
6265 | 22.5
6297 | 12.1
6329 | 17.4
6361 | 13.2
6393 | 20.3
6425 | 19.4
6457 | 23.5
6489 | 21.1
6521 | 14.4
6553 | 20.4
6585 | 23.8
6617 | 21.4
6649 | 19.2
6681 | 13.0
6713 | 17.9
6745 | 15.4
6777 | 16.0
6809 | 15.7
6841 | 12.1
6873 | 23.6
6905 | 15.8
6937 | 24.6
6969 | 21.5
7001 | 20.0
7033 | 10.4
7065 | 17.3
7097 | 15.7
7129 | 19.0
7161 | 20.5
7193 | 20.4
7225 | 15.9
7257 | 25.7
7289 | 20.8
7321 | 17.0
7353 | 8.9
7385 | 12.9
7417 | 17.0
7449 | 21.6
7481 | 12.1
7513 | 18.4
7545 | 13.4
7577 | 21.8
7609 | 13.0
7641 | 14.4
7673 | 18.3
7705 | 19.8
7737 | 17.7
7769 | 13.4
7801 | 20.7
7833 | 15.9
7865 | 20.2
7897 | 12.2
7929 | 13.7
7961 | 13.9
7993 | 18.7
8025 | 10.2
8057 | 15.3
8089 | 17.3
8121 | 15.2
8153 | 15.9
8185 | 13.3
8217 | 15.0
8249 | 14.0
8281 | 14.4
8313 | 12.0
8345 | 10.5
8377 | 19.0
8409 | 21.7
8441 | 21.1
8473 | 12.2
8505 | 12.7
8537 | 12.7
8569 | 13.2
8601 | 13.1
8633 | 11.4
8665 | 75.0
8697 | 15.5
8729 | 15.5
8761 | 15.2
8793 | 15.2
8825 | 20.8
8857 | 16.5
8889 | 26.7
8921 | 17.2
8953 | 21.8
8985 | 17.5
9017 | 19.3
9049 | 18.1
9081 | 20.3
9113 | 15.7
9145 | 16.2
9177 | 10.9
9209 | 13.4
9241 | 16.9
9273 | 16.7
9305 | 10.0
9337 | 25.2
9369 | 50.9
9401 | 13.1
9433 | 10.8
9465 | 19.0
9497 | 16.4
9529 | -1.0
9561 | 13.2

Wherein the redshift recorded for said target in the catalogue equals 1.325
